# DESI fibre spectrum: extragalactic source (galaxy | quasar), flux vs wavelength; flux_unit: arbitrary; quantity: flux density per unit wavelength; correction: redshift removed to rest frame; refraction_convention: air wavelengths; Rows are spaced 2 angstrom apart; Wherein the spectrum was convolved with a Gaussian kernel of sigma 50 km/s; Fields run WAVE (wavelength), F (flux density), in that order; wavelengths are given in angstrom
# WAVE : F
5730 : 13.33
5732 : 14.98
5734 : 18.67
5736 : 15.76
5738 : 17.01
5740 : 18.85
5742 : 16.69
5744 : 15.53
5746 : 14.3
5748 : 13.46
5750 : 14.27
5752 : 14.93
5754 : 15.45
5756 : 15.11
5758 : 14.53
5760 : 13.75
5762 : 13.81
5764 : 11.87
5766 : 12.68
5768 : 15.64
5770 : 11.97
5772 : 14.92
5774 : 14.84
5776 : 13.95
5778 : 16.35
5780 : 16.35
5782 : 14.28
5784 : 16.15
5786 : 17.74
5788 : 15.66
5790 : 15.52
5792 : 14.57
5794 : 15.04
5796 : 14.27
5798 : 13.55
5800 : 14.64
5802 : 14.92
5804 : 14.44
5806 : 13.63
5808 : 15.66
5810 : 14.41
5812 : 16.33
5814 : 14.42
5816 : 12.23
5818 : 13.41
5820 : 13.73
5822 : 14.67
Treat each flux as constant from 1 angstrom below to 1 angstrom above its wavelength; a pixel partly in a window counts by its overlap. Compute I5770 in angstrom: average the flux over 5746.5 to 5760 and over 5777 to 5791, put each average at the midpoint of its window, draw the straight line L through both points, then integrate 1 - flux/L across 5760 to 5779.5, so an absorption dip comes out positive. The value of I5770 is 1.6 angstrom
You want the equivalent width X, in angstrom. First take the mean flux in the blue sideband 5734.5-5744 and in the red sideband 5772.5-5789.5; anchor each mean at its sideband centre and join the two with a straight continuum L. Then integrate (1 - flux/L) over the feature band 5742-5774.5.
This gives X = 4.2 angstrom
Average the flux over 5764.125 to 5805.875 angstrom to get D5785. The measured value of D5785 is 14.8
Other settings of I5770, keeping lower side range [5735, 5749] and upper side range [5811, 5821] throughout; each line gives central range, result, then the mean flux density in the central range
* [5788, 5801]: -0.1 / 14.7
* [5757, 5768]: 1.3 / 13.5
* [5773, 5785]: -0.3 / 15.3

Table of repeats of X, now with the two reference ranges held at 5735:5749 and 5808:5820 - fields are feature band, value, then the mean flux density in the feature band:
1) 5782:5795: -0.7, 15.7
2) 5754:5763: 0.7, 14.4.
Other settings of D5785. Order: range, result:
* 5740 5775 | 14.5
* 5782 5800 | 15.2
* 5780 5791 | 15.9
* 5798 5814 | 14.8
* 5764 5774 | 13.7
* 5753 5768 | 14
